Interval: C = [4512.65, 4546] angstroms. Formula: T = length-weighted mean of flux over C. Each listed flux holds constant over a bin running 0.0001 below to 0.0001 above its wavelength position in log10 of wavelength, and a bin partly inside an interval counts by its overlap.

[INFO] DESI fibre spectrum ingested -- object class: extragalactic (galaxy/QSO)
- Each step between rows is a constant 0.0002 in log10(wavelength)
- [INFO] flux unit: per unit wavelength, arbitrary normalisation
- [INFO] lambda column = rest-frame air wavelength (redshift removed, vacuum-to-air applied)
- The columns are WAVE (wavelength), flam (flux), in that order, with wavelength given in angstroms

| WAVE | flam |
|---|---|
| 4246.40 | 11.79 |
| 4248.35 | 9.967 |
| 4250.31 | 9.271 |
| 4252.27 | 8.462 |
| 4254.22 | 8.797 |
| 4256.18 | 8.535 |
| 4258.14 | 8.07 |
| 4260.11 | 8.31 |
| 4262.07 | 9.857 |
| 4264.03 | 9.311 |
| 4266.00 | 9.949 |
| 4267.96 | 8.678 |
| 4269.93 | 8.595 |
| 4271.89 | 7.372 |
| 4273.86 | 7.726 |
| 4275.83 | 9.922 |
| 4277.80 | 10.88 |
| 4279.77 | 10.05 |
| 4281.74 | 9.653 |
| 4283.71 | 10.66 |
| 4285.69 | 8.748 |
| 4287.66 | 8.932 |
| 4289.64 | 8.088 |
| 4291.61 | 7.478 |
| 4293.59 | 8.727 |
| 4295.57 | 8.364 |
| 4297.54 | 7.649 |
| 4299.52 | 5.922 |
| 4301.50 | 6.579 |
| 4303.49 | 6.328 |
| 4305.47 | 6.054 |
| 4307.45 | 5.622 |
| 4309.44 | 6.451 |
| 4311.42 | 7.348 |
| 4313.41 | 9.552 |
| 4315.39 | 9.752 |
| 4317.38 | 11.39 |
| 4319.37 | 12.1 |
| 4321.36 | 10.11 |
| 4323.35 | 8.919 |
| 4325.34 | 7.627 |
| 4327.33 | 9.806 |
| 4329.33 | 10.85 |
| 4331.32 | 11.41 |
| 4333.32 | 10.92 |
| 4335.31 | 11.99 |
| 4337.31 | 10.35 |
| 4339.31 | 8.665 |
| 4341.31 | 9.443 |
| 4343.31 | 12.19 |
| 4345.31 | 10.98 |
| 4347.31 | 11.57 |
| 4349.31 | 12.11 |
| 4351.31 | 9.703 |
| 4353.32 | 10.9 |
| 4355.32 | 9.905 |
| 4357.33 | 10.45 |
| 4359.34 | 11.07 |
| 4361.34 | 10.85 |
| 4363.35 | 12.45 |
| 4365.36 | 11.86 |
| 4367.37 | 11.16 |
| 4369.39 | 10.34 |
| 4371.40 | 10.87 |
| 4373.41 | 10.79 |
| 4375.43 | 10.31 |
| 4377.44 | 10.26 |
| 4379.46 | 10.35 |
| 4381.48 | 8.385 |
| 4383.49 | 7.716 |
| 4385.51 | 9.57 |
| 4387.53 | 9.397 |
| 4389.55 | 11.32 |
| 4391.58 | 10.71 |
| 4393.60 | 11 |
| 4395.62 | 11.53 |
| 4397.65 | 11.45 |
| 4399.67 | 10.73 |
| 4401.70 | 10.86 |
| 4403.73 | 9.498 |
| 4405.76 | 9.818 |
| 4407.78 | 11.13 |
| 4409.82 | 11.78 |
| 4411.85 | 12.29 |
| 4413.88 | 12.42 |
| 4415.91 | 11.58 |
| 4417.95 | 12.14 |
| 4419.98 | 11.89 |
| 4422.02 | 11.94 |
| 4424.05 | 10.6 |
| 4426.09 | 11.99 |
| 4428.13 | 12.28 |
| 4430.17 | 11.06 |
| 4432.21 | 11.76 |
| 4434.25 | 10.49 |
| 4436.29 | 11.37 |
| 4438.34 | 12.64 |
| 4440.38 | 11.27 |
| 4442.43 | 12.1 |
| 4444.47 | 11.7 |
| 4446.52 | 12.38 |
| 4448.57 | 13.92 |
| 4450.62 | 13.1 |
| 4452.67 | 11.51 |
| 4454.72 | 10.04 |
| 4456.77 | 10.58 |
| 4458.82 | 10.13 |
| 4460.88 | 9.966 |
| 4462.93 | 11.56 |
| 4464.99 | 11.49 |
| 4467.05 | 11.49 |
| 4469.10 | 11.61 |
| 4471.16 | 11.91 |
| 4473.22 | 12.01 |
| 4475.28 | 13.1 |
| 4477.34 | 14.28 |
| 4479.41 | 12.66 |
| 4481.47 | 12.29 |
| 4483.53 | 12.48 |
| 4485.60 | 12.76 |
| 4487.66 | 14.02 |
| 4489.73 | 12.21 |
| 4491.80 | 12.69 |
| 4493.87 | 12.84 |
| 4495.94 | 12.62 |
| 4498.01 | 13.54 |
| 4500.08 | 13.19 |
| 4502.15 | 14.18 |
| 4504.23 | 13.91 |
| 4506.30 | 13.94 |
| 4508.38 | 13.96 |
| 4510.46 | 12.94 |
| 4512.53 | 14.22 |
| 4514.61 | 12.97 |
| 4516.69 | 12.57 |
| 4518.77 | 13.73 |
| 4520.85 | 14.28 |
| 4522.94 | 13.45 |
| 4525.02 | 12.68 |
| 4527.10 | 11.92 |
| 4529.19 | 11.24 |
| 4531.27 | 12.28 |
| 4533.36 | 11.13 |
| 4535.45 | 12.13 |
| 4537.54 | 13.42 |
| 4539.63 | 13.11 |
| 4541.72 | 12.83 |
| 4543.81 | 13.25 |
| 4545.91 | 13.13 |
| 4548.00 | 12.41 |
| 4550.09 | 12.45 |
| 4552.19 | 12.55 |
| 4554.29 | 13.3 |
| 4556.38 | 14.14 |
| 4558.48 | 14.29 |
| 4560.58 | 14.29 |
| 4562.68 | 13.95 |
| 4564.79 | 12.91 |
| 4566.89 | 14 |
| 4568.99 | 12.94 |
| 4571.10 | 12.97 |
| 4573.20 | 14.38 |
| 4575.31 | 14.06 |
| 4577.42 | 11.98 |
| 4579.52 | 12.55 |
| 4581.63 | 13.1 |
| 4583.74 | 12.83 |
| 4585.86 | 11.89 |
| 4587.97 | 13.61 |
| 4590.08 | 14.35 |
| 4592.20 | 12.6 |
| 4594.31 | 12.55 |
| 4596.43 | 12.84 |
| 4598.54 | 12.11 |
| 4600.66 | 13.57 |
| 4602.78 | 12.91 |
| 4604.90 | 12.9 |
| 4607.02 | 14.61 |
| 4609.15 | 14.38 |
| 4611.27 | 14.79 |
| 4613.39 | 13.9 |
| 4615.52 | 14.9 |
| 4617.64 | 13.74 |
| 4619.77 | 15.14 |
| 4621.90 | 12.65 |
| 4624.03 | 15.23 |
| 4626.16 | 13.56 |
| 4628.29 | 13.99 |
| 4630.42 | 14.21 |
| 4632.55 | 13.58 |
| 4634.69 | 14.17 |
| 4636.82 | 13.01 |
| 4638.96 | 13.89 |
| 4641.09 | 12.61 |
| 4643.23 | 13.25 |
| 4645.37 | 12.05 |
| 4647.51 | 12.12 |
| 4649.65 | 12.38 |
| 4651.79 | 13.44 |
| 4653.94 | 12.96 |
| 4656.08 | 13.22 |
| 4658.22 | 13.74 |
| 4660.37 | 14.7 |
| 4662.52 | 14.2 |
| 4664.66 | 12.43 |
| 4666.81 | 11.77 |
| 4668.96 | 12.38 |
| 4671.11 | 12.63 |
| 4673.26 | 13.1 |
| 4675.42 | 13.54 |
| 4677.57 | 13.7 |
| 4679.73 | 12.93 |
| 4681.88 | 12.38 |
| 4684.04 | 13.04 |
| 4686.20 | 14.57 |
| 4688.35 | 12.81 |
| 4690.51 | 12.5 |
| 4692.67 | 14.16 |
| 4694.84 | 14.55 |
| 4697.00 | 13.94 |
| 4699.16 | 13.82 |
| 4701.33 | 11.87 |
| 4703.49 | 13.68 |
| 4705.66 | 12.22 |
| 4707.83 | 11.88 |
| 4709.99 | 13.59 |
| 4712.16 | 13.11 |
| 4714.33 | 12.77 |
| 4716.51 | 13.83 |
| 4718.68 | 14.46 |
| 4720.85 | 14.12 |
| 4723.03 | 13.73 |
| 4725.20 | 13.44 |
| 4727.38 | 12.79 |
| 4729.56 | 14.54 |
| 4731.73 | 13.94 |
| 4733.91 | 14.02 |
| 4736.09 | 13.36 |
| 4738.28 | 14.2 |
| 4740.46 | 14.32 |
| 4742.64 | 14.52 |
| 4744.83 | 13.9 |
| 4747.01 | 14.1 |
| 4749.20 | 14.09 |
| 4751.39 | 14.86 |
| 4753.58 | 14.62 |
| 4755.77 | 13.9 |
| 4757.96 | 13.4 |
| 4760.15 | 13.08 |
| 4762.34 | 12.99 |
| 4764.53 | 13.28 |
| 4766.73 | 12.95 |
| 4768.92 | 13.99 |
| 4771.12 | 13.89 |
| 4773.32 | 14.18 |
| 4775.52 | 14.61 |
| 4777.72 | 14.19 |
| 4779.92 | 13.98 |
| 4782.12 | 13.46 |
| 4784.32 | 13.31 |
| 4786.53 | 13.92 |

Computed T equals 12.8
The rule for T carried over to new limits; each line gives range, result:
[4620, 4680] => 13.3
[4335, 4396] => 10.6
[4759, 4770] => 13.3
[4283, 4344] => 8.95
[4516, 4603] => 13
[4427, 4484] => 11.8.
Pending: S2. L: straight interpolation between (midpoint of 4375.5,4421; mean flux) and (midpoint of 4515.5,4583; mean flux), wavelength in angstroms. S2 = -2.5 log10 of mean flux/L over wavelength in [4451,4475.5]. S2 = 0.04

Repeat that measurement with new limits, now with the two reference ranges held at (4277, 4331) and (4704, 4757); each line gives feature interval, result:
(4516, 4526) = -0.19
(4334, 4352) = -0.18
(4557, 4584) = -0.14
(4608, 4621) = -0.17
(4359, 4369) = -0.21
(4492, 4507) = -0.21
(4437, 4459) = -0.14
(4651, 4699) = -0.02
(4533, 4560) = -0.13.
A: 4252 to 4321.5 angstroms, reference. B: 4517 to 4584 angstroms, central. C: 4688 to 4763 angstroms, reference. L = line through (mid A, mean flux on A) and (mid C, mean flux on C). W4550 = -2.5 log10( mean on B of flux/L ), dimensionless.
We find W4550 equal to -0.13 mag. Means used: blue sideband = 8.59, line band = 13.1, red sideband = 13.6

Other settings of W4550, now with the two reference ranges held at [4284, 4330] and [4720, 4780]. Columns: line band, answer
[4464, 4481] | -0.18 mag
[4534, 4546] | -0.15 mag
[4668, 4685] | 0.00 mag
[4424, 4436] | -0.15 mag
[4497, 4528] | -0.22 mag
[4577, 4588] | -0.07 mag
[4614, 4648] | -0.10 mag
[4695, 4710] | 0.02 mag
